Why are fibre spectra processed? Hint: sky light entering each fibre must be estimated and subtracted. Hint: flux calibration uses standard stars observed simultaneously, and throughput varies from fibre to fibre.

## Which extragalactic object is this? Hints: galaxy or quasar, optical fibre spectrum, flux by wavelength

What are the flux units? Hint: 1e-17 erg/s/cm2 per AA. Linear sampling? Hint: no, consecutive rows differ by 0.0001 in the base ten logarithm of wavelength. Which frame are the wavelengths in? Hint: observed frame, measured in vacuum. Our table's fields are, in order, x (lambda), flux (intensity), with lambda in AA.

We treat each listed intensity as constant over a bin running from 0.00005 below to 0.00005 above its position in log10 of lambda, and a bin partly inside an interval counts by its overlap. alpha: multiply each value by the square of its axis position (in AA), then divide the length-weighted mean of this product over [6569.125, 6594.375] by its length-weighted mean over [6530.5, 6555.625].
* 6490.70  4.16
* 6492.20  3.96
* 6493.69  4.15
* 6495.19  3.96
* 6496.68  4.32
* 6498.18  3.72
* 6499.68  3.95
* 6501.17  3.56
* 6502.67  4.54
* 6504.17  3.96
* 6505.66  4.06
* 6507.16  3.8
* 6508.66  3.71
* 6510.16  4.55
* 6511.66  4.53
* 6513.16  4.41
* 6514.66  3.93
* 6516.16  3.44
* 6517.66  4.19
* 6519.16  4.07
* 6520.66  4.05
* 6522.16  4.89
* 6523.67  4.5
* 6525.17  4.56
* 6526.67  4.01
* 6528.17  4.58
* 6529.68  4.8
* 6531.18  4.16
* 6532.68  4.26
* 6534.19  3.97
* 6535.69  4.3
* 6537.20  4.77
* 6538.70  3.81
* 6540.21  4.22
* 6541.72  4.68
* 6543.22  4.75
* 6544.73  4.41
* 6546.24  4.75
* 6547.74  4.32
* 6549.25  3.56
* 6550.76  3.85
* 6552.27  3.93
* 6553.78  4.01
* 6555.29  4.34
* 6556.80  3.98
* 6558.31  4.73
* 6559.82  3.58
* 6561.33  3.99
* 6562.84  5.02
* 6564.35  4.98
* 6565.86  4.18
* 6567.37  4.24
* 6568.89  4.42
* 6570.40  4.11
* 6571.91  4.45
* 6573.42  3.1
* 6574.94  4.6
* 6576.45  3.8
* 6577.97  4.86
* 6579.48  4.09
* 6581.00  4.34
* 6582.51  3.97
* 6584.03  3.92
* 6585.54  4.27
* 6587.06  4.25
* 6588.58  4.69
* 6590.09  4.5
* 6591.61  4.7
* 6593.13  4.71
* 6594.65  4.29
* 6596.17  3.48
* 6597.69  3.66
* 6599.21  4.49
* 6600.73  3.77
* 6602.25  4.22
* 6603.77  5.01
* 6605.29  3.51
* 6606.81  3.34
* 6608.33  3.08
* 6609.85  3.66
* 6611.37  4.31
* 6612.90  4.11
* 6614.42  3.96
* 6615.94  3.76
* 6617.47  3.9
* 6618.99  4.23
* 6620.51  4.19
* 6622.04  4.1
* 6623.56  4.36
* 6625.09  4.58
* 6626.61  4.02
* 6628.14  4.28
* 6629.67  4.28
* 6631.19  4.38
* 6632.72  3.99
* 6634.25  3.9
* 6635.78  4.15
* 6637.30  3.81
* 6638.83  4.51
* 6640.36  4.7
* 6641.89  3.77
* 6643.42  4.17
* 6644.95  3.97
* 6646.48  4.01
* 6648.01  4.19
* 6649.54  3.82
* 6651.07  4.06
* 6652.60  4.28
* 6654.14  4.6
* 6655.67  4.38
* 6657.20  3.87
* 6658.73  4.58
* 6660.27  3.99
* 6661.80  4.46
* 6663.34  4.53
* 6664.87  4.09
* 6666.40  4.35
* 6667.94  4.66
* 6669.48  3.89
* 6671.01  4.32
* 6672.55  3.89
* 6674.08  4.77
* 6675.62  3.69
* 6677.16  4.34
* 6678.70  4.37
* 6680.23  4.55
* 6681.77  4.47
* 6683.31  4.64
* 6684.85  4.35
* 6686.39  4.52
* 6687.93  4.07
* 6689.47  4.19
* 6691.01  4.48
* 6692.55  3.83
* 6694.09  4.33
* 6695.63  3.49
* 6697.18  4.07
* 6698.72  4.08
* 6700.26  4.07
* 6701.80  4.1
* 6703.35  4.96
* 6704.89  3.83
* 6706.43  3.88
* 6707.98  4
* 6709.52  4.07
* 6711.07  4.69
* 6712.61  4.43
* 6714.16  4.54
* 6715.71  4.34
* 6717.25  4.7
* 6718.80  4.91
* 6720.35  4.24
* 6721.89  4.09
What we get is 1.02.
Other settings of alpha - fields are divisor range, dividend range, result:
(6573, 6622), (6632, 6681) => 1.05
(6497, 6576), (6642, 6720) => 1.05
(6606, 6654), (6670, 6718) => 1.07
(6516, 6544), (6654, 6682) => 1.03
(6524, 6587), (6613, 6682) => 1.01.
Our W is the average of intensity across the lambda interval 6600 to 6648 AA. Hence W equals 4.07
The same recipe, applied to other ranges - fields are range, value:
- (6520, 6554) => 4.32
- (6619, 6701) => 4.22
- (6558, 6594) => 4.31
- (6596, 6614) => 3.9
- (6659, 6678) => 4.26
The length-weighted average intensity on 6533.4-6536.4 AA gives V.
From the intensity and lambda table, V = 4.13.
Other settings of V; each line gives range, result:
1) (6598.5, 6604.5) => 4.37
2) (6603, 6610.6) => 3.72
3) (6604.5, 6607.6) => 3.44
